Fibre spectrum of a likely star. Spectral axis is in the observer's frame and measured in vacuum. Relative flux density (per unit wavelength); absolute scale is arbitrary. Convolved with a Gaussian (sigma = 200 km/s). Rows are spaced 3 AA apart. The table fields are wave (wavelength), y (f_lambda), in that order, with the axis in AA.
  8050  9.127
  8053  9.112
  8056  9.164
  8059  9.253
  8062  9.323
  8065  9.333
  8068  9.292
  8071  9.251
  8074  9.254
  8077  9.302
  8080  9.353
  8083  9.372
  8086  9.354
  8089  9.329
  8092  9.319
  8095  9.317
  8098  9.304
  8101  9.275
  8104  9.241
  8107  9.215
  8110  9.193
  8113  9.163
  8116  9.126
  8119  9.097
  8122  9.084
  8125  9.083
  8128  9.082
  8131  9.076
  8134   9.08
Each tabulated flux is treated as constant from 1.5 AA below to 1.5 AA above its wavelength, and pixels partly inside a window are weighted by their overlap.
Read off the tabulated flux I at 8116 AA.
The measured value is 9.126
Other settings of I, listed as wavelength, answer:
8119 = 9.097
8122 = 9.084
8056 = 9.164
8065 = 9.333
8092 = 9.319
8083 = 9.372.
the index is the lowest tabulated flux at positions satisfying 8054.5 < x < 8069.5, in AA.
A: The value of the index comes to 9.164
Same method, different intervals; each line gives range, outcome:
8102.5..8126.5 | 9.083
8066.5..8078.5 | 9.251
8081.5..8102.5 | 9.275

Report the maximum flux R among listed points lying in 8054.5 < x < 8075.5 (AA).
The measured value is 9.333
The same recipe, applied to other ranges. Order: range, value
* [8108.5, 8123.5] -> 9.193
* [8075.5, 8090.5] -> 9.372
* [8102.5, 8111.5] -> 9.241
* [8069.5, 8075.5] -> 9.254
